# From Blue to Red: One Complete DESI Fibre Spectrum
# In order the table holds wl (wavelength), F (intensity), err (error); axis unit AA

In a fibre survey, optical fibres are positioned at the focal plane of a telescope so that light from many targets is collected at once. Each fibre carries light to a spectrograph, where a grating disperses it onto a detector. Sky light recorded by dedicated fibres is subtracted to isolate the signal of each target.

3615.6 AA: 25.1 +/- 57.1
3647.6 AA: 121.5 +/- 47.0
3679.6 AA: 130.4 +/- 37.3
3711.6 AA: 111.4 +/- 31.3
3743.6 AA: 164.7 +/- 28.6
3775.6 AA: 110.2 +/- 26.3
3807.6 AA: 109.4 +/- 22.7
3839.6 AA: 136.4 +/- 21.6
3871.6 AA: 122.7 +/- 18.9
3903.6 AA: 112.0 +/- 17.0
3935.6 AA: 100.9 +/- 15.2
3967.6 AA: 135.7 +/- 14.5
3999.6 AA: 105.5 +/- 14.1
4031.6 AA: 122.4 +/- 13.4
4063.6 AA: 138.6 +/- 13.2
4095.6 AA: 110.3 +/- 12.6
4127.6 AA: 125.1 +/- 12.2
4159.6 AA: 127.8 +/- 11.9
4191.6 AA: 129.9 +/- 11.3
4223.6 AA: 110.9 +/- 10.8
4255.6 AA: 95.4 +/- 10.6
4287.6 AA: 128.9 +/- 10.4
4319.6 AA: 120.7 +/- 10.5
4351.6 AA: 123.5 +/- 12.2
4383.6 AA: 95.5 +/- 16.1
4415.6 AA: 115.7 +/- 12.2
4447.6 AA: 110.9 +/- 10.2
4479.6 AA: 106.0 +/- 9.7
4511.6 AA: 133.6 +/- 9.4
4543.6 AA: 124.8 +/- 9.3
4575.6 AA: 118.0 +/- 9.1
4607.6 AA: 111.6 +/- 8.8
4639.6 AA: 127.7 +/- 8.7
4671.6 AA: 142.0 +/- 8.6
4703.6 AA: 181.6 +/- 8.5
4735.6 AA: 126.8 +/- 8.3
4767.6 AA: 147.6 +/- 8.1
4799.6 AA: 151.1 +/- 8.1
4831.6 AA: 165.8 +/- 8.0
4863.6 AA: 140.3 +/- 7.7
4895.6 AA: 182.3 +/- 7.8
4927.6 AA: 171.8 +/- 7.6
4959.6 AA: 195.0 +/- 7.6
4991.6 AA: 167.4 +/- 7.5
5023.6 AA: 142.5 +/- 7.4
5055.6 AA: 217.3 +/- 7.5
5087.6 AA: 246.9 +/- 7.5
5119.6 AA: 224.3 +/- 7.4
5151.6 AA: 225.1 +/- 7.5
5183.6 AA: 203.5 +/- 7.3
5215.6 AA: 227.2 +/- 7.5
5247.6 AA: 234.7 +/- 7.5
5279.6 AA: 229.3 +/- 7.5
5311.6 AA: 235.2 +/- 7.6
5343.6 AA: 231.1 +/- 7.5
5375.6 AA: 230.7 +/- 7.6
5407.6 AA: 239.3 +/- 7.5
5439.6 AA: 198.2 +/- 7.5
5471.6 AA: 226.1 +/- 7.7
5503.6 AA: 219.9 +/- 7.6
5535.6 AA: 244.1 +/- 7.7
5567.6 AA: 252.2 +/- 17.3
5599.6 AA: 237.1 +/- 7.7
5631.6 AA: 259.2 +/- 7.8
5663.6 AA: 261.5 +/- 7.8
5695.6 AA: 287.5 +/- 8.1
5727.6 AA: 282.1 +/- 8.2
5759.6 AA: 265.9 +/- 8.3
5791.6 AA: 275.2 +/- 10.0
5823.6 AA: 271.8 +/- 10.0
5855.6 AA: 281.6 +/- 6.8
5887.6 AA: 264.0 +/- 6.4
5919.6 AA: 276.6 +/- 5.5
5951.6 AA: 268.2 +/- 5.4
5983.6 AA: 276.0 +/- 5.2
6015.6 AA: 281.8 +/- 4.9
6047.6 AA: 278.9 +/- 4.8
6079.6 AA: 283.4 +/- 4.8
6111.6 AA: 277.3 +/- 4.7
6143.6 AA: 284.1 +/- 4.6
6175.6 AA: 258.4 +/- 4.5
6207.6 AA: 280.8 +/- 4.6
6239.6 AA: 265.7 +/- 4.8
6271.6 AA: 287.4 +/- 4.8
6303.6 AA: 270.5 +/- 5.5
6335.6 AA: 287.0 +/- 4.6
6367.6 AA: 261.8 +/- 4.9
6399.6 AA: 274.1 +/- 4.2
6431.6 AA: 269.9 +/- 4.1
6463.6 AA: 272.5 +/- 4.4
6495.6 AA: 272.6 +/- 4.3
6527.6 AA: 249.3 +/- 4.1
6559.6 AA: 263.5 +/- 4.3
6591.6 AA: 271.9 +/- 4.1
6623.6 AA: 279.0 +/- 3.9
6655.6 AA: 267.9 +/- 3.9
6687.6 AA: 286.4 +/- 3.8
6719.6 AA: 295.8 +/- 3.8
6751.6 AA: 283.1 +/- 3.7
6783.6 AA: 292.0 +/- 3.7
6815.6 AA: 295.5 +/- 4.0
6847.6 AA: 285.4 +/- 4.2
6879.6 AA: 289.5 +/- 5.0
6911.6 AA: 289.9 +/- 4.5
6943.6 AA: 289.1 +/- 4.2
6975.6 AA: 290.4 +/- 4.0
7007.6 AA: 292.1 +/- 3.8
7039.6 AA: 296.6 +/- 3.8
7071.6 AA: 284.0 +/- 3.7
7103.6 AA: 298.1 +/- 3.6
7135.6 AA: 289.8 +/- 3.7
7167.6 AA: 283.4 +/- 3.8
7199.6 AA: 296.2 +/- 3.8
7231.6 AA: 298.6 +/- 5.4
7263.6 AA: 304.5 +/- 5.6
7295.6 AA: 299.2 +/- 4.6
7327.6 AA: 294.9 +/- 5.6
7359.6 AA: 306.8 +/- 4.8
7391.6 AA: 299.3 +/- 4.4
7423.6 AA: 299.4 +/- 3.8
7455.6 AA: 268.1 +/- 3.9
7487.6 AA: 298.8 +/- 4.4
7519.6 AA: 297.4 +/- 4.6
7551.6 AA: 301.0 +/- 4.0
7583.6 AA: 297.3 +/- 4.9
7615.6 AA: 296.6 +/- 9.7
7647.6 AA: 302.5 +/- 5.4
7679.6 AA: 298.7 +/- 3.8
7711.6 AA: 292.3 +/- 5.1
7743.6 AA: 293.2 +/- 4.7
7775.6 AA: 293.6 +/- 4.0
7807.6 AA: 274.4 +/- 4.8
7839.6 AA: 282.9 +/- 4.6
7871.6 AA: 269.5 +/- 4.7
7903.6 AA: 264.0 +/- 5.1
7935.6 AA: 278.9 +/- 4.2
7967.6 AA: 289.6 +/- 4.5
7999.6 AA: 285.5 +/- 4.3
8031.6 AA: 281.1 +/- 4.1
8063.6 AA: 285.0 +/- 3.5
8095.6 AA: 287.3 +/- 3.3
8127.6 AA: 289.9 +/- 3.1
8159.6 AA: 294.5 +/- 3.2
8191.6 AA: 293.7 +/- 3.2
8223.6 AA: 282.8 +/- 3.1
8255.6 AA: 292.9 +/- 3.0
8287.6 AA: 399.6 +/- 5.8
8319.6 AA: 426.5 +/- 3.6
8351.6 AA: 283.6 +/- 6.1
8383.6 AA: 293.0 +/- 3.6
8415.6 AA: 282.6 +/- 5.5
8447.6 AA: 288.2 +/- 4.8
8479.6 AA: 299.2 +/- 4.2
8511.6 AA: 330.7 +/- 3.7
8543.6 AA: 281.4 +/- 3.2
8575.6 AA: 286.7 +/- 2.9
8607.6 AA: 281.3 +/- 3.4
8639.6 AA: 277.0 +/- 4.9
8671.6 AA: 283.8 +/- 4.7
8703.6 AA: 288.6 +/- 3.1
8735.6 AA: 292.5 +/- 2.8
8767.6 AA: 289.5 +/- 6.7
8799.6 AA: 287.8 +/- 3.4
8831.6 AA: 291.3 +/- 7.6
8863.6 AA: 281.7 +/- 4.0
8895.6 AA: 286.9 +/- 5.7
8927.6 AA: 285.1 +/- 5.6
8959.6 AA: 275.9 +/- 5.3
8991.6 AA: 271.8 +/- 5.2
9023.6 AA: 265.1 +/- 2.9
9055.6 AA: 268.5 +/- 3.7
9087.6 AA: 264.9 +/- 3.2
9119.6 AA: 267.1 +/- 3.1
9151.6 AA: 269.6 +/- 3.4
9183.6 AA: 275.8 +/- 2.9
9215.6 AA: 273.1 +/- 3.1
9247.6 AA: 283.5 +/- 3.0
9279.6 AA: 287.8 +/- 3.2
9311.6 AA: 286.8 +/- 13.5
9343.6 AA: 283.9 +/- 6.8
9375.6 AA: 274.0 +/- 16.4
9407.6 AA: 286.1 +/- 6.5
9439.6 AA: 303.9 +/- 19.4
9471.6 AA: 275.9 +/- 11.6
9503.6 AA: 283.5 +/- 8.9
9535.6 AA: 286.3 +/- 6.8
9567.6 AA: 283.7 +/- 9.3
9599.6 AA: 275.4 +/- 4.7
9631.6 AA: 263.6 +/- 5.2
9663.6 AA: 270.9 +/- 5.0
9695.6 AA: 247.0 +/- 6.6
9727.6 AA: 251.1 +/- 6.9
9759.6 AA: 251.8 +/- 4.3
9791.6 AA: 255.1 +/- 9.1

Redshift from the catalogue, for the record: 0.26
